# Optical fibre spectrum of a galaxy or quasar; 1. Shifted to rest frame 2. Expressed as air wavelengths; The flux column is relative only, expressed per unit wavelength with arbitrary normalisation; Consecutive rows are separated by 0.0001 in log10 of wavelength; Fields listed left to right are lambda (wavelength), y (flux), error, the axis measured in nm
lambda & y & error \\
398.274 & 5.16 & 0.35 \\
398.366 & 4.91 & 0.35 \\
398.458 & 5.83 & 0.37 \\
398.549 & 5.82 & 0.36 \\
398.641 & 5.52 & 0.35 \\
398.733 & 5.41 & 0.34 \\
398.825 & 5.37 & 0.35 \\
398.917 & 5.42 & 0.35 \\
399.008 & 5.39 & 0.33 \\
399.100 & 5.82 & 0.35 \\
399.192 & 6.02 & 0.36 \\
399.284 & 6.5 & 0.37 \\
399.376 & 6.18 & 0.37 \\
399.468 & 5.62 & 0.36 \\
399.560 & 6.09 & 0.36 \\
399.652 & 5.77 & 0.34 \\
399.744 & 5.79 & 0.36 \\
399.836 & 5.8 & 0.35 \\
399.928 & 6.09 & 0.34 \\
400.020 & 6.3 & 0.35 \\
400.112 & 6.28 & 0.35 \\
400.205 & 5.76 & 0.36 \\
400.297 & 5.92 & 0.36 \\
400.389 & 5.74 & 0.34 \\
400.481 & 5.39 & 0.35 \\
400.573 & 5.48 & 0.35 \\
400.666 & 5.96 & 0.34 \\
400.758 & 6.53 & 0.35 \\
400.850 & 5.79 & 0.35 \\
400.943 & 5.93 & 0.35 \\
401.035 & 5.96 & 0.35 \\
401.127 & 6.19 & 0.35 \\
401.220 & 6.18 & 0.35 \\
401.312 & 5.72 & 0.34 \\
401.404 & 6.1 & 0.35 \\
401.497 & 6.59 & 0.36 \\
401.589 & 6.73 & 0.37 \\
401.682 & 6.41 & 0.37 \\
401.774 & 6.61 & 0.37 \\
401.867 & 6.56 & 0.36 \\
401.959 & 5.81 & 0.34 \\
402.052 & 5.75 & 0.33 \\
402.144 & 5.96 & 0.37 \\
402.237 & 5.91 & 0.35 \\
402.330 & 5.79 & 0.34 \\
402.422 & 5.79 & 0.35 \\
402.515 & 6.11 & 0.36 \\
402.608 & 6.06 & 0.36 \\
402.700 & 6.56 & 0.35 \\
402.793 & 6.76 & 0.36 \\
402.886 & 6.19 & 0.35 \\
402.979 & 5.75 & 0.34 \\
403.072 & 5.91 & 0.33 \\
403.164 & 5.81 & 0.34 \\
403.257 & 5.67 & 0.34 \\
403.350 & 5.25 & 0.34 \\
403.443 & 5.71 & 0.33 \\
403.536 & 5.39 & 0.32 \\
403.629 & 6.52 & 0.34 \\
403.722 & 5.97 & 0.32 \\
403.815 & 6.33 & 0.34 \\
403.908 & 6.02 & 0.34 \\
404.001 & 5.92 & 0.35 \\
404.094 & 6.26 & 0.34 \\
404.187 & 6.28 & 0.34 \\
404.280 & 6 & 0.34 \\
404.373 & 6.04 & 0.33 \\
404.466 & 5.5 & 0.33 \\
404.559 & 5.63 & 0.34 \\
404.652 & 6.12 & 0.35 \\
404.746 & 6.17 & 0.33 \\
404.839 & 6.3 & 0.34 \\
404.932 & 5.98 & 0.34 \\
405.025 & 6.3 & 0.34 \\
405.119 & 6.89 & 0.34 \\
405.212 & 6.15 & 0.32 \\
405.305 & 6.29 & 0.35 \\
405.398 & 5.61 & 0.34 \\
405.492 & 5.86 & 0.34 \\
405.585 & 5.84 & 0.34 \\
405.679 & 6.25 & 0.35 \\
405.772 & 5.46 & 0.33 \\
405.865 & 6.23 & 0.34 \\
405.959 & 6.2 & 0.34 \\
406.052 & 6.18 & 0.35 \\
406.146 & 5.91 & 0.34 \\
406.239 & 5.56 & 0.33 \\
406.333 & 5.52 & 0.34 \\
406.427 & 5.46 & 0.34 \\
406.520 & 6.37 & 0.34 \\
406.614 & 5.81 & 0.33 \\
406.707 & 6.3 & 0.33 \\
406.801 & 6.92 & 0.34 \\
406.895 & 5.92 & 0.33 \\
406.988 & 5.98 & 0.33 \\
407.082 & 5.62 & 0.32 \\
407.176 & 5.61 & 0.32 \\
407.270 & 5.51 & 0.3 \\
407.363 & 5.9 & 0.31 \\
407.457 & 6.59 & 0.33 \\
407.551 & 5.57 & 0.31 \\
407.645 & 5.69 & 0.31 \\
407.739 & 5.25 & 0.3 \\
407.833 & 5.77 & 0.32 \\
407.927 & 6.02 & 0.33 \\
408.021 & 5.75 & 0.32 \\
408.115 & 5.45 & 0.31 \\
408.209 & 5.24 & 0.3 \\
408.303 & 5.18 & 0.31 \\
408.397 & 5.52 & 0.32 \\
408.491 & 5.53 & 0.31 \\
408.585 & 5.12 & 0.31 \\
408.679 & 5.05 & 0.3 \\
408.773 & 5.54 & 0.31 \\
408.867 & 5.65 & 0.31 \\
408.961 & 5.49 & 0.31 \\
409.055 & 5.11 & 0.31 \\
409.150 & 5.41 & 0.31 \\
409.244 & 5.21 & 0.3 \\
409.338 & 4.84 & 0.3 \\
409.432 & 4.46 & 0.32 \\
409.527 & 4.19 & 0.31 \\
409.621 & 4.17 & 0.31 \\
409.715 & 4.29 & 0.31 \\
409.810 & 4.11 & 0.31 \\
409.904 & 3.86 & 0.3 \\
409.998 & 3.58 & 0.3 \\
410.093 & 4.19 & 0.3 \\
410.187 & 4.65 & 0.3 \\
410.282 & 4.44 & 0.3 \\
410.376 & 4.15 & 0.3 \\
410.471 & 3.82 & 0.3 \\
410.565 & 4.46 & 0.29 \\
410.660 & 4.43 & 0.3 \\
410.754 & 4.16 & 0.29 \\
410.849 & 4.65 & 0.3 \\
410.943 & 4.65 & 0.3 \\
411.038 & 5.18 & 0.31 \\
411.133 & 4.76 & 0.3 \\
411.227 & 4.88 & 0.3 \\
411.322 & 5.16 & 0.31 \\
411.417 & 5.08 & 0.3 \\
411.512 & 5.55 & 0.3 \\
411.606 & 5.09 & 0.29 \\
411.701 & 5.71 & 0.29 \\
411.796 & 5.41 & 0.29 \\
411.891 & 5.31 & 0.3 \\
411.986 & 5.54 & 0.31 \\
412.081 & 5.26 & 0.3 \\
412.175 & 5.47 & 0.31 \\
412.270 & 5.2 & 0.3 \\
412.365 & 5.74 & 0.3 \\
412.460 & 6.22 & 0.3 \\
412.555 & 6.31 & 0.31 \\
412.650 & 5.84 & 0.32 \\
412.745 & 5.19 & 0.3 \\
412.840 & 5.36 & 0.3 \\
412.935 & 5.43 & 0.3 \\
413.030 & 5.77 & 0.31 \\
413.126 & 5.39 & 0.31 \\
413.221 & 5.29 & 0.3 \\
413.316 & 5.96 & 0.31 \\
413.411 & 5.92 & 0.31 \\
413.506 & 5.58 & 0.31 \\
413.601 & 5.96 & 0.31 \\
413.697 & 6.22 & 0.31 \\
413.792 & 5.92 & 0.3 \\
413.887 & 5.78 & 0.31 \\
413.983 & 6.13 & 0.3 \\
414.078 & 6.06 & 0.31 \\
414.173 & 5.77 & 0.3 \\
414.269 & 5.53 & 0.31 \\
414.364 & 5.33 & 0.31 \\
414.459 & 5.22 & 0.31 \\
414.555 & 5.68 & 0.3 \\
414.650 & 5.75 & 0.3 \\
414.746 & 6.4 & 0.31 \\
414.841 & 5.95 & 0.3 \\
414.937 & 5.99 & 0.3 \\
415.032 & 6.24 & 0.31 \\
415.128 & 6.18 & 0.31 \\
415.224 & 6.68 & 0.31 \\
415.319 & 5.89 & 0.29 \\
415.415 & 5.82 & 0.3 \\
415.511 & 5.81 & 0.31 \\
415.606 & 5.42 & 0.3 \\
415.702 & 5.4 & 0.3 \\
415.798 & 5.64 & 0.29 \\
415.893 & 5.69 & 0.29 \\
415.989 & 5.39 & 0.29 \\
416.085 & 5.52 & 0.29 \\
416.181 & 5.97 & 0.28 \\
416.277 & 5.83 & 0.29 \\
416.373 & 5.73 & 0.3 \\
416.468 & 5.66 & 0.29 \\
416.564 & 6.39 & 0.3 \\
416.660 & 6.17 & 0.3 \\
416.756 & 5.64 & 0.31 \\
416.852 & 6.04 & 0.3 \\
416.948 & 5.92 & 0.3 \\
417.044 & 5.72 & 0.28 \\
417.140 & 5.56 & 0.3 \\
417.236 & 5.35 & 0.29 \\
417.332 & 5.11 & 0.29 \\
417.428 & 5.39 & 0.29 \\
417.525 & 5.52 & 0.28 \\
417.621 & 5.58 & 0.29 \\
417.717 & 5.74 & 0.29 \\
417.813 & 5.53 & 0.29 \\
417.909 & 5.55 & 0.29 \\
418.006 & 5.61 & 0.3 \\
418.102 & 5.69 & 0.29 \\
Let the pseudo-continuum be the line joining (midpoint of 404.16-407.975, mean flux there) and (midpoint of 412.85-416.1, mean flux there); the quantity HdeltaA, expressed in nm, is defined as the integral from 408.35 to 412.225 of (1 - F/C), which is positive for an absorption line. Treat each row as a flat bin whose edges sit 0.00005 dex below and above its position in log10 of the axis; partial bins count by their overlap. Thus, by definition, 0.67 nm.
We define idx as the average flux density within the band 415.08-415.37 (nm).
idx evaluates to 6.24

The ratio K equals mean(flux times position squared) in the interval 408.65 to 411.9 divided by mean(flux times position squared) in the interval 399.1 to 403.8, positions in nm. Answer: 0.83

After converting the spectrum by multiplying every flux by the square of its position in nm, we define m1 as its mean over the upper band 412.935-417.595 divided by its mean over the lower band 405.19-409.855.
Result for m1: 1.08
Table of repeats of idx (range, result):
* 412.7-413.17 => 5.42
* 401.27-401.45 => 5.93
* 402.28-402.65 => 5.93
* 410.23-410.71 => 4.26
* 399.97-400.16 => 6.26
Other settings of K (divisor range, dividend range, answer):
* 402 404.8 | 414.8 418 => 1.03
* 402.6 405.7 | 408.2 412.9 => 0.85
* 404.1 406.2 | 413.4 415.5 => 1.02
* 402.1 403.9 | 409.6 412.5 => 0.84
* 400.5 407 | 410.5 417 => 0.97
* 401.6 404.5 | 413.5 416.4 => 1.02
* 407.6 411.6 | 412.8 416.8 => 1.21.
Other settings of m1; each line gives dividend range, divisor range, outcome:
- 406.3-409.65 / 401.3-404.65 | 0.94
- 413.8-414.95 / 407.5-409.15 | 1.09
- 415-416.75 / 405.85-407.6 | 1.03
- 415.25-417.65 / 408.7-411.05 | 1.28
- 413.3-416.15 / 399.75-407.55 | 1.02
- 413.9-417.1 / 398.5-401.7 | 1.06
